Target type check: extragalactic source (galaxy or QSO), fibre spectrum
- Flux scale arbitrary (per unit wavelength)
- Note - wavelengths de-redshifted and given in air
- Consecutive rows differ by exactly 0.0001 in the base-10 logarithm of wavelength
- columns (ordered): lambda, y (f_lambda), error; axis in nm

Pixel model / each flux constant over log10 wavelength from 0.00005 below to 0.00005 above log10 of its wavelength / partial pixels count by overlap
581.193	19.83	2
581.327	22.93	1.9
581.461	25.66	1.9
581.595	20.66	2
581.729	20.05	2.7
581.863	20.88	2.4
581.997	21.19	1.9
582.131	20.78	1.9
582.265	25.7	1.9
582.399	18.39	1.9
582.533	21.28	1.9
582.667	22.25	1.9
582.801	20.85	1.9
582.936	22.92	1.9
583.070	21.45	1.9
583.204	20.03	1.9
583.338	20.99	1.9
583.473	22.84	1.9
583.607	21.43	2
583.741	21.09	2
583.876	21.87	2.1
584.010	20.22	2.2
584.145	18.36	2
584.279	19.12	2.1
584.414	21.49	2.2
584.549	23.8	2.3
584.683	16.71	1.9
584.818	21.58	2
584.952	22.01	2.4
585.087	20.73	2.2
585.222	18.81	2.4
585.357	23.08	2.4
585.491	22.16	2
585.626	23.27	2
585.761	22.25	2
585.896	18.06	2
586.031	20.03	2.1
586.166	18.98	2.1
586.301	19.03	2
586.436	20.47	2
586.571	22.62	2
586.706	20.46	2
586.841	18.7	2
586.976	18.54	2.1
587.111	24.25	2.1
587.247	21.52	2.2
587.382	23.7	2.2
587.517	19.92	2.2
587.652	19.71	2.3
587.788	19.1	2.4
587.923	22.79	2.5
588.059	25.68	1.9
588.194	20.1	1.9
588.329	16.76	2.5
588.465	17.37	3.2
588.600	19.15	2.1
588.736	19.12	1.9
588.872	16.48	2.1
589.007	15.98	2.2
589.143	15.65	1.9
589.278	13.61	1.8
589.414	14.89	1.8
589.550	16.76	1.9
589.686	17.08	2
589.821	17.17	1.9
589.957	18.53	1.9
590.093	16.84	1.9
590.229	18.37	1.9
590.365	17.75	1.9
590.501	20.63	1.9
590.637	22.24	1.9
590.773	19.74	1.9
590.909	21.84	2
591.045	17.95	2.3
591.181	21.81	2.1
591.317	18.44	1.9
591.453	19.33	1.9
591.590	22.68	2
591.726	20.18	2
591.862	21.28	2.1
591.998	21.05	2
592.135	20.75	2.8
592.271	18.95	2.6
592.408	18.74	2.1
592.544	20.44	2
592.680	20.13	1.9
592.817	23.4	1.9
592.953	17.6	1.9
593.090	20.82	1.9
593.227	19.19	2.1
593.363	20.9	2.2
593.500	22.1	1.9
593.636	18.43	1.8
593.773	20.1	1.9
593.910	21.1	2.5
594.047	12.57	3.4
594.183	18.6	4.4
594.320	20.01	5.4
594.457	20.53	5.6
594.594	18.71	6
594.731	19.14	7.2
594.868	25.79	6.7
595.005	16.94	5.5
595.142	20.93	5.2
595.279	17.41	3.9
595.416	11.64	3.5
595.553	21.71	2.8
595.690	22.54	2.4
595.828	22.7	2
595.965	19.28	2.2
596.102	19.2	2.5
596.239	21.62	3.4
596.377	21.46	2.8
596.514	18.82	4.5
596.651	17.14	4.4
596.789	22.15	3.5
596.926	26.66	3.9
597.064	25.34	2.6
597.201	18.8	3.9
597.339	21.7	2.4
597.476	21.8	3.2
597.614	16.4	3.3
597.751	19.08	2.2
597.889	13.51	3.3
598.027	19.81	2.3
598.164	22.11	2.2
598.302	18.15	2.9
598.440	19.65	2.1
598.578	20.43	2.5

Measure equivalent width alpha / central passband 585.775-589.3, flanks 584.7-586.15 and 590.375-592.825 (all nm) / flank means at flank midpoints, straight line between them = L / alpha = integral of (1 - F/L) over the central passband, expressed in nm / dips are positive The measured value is 0.19 nm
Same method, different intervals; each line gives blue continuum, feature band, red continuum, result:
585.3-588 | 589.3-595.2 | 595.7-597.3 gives 0.452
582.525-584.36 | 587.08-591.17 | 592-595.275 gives 0.269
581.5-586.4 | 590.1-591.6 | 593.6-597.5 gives 0.045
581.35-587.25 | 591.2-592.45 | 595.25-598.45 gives 0.010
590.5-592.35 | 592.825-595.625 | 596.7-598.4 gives 0.155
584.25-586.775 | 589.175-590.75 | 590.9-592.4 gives 0.213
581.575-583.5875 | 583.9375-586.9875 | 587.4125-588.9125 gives 0.010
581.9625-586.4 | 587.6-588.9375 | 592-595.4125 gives 0.050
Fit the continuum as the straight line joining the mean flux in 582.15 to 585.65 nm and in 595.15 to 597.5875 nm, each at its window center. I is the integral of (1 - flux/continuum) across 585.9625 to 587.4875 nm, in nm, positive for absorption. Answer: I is 0.024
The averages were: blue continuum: 21.2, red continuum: 20.5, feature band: 20.7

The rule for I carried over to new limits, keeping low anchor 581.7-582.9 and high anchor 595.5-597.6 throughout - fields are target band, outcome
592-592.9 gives 0.04 nm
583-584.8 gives 0.05 nm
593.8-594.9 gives 0.10 nm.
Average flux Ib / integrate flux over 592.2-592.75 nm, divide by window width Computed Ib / 19.6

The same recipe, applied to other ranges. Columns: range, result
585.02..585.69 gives 21.6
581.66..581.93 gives 20.5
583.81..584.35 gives 19.9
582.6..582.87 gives 21.5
